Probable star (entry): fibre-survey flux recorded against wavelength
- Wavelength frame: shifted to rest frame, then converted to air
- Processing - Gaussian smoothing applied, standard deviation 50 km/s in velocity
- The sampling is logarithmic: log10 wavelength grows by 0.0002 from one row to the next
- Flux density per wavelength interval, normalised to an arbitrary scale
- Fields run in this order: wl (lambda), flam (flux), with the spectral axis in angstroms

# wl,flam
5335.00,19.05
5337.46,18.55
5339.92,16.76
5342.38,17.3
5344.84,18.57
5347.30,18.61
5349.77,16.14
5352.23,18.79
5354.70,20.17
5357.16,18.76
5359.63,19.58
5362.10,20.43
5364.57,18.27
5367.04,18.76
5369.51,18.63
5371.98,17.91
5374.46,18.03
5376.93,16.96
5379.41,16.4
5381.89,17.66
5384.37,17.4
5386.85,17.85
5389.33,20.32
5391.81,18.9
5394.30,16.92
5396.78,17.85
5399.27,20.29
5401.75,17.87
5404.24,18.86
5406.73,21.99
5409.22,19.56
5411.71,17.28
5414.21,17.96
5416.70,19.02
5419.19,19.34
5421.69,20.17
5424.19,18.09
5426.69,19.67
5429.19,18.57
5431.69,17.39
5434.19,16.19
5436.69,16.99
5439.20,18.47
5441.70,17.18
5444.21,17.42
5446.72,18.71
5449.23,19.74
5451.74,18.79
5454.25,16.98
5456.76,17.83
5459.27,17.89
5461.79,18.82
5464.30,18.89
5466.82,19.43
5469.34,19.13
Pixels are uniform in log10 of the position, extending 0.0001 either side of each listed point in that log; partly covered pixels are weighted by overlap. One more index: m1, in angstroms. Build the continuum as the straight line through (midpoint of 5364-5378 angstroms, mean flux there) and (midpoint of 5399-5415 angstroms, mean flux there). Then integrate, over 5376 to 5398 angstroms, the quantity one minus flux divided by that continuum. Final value 0.9 angstroms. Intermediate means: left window 18.1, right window 19.1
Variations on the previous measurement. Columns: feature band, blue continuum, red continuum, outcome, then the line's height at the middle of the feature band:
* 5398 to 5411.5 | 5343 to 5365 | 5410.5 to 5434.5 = -0.7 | 18.5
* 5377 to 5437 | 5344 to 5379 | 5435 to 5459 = -0.7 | 18.2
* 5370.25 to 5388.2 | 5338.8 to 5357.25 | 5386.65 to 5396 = 0.9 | 18.4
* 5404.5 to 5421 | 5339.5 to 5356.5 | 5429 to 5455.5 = -1.2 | 17.9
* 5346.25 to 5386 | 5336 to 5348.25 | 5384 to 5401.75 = -0.1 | 18.2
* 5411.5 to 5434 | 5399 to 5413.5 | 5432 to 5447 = -0.3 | 18.3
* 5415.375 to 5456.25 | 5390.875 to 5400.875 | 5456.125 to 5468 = 0.6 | 18.5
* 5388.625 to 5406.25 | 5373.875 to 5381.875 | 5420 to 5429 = -0.8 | 18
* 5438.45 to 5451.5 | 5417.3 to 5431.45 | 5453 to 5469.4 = 0.2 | 18.7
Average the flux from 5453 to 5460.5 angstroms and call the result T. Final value 17.6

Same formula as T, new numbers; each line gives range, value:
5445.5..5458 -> 18.4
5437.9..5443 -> 17.8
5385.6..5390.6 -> 19.1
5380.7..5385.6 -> 17.5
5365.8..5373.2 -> 18.5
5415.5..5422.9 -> 19.5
